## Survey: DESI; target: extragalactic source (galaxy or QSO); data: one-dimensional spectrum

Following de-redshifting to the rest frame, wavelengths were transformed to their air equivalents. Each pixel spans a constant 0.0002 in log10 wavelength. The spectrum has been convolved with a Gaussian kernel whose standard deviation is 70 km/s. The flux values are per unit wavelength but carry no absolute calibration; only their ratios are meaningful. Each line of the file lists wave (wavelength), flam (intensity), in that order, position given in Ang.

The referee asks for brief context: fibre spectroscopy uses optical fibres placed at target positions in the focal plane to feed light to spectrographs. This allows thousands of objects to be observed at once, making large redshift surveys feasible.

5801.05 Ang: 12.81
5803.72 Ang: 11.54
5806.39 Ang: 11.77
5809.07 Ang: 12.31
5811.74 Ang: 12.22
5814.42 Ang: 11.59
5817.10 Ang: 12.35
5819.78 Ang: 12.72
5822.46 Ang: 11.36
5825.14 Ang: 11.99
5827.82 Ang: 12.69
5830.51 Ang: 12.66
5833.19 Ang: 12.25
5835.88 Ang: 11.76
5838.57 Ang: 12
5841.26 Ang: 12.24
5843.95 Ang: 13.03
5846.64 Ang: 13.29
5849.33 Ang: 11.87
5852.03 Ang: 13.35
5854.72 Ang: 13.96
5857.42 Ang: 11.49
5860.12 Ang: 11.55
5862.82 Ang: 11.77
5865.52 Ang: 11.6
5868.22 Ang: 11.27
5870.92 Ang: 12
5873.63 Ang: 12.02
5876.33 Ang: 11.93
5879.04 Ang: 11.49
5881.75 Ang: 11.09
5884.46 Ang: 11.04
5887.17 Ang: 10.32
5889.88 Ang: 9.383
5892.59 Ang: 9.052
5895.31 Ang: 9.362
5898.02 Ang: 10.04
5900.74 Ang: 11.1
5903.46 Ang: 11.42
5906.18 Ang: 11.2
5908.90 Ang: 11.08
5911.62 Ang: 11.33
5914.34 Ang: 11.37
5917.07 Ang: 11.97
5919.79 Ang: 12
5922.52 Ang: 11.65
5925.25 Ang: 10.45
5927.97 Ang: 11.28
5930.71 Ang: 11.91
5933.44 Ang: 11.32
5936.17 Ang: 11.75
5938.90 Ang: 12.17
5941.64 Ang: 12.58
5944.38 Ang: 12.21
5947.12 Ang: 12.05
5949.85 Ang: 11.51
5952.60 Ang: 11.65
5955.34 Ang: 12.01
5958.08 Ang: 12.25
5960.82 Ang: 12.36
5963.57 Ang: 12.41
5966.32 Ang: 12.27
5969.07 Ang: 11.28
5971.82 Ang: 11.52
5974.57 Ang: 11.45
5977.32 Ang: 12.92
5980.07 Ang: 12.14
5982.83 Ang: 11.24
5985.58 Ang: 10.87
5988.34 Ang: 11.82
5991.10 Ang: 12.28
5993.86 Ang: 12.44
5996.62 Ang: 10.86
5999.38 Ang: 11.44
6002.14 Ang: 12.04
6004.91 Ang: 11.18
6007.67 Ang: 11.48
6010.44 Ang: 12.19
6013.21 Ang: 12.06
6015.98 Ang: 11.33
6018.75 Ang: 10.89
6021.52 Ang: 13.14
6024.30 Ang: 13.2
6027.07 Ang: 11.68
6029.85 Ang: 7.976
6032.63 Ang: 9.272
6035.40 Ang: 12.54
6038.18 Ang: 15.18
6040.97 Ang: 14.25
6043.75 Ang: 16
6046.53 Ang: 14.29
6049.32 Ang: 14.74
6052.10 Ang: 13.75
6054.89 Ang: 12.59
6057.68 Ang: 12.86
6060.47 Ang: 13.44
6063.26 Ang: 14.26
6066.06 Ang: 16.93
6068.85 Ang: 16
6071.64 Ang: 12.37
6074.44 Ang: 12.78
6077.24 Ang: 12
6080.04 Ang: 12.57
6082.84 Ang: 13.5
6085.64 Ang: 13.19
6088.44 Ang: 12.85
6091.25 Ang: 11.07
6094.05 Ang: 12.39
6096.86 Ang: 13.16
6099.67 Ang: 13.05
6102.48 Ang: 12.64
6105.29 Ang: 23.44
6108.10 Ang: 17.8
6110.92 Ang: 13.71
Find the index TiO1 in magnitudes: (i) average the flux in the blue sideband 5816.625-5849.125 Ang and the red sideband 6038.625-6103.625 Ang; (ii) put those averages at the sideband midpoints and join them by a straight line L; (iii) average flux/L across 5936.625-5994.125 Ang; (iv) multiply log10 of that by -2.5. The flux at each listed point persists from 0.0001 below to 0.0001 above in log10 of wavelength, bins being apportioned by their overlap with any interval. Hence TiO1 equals 0.09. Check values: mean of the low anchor 12.3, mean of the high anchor 13.5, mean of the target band 12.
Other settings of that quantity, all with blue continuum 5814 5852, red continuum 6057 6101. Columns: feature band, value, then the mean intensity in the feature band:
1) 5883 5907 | 0.215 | 10.3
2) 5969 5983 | 0.091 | 11.8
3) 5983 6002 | 0.117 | 11.6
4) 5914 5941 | 0.096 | 11.6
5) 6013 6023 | 0.105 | 11.8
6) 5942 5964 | 0.063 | 12.1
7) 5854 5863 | 0.027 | 12.1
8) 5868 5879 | 0.059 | 11.8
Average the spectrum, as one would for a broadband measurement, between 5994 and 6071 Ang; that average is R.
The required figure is 12.8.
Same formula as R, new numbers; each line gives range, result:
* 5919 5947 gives 11.7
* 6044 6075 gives 14.1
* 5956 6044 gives 11.9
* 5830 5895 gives 11.7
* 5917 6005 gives 11.8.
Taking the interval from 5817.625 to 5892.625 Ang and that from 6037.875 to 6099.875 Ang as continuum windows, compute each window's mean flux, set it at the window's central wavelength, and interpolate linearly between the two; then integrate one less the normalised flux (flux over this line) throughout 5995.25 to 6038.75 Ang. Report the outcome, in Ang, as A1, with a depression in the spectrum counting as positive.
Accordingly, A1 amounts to 5.3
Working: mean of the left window 11.9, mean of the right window 13.6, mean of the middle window 11.6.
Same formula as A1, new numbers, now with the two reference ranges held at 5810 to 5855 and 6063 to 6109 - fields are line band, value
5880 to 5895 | 3.1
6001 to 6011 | 1.4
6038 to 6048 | -0.8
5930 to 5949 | 1.6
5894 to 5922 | 3.9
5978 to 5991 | 1.7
